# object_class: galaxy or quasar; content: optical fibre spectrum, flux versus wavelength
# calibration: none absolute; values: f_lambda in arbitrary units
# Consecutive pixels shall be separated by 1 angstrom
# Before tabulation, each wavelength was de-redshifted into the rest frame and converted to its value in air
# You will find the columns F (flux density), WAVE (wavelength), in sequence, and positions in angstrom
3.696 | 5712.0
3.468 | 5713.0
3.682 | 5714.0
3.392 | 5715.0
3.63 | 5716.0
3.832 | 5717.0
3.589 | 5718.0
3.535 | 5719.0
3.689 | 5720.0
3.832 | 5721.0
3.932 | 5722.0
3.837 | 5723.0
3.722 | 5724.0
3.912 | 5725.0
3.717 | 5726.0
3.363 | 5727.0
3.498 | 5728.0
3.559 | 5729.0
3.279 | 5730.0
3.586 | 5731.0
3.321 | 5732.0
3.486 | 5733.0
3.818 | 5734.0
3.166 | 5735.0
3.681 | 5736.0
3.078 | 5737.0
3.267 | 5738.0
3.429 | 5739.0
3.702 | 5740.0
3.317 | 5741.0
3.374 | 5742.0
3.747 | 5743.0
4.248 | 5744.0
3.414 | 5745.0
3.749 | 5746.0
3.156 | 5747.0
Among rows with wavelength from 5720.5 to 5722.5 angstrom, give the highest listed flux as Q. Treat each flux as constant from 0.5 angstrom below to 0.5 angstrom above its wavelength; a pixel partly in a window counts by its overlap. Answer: 3.932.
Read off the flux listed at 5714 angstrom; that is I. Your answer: 3.682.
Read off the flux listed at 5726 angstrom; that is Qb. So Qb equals 3.717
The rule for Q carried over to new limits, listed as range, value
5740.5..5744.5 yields 4.248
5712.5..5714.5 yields 3.682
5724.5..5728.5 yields 3.912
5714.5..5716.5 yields 3.63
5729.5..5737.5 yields 3.818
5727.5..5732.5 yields 3.586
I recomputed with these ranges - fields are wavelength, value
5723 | 3.837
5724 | 3.722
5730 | 3.279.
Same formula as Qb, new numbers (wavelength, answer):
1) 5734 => 3.818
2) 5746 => 3.749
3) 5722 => 3.932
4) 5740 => 3.702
